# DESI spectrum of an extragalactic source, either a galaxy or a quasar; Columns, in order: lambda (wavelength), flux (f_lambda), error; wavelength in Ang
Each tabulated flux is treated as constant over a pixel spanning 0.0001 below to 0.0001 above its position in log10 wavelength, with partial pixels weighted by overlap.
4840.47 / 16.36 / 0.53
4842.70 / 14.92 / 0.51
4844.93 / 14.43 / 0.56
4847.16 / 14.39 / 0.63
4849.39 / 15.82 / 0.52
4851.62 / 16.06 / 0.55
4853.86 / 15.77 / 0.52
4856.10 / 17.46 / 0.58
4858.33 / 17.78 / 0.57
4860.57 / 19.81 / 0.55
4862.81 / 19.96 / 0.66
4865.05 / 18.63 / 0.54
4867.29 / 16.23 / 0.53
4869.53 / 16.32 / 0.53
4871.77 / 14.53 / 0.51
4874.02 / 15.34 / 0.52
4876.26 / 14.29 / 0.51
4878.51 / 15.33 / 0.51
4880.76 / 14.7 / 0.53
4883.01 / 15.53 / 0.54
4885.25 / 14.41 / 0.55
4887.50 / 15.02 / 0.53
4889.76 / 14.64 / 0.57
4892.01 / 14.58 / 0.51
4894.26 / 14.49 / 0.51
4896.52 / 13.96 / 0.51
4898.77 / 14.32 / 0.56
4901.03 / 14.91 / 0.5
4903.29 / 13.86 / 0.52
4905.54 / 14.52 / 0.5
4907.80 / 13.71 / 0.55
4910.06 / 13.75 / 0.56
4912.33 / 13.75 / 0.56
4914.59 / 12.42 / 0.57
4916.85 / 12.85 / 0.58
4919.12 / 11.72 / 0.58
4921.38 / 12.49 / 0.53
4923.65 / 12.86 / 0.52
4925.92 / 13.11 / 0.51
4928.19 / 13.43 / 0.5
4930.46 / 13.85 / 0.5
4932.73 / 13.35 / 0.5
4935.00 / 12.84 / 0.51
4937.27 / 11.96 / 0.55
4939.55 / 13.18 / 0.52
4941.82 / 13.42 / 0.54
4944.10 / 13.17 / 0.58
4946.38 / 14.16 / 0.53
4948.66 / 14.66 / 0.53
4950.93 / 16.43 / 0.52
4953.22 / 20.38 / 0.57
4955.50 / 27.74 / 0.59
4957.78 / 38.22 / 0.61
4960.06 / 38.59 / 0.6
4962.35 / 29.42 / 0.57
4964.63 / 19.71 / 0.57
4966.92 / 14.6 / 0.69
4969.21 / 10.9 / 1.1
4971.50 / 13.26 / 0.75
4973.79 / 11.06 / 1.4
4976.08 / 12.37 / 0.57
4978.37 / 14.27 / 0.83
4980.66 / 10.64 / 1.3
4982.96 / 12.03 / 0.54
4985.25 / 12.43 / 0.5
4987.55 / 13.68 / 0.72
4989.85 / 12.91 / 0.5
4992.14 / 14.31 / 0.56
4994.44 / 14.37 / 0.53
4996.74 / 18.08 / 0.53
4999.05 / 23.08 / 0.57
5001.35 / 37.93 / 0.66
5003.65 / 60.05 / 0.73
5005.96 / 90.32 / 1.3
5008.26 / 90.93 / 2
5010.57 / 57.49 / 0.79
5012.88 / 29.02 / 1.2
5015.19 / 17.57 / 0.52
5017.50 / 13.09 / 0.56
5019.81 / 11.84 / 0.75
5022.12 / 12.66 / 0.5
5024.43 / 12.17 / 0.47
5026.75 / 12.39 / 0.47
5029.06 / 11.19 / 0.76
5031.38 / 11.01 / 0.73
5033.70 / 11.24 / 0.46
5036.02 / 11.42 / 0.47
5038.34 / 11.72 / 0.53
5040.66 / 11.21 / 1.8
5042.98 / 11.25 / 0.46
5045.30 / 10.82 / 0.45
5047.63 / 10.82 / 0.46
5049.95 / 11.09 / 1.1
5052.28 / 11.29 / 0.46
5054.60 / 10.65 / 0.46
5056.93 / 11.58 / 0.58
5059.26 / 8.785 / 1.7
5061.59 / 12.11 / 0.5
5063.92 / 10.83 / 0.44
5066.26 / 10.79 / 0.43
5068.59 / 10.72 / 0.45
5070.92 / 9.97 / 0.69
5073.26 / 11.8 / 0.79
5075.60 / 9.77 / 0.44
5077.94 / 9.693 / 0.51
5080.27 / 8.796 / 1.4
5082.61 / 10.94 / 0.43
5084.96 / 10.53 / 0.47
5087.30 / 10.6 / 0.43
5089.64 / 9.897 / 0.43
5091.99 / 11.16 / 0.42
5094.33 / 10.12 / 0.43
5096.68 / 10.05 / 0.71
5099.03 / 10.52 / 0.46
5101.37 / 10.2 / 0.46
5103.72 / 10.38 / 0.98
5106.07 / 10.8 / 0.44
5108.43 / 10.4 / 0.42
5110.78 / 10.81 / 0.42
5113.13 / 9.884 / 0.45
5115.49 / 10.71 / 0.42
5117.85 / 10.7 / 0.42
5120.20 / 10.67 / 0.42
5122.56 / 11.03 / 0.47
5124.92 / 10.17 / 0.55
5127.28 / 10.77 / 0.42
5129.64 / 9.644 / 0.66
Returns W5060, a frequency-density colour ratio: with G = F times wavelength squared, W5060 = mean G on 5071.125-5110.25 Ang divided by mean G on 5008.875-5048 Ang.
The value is 0.63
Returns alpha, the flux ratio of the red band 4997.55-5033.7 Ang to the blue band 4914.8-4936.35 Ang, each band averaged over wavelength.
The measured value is 2.47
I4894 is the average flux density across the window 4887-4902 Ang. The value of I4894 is 14.5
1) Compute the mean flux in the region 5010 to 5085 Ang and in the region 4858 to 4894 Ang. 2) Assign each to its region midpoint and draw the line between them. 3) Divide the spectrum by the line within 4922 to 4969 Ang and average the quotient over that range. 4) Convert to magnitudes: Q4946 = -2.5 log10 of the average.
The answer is -0.23 mag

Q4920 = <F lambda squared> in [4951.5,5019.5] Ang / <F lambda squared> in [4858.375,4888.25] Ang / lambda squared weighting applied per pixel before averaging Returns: 1.72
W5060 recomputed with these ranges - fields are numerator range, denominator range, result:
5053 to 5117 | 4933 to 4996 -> 0.66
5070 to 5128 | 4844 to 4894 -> 0.72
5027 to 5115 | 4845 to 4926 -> 0.77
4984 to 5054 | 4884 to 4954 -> 1.67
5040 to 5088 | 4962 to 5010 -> 0.42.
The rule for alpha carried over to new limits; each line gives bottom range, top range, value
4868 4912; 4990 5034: 1.97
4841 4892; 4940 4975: 1.23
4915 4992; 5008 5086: 0.92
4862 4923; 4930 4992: 1.14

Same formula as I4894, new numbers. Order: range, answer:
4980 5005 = 21.6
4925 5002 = 17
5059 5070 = 10.8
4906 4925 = 13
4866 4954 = 14.2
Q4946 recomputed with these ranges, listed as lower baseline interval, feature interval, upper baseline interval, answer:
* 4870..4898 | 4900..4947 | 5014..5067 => 0.06 mag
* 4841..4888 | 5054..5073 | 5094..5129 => 0.08 mag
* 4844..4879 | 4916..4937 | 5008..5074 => 0.24 mag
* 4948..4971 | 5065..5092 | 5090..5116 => 0.21 mag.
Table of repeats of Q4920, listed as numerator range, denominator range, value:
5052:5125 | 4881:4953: 0.81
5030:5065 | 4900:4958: 0.78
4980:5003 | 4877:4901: 1.28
